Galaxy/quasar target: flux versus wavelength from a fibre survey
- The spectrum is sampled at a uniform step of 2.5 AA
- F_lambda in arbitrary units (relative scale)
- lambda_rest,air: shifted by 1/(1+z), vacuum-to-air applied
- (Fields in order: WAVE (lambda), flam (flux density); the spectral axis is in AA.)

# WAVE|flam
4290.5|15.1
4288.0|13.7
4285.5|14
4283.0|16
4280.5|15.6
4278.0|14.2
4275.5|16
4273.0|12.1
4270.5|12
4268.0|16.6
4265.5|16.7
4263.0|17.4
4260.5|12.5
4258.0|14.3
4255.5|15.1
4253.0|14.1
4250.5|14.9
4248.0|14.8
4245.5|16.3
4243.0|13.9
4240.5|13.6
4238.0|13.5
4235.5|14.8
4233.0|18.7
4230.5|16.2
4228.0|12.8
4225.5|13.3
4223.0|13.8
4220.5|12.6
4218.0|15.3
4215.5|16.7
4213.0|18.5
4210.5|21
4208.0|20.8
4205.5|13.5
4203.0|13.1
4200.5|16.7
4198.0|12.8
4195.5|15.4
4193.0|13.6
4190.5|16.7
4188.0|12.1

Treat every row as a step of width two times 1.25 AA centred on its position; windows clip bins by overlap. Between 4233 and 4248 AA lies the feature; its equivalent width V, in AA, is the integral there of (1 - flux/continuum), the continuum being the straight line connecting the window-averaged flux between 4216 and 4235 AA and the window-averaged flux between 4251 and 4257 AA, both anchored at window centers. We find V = -0.1 AA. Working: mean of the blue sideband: 14.8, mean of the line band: 14.8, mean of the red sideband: 14.6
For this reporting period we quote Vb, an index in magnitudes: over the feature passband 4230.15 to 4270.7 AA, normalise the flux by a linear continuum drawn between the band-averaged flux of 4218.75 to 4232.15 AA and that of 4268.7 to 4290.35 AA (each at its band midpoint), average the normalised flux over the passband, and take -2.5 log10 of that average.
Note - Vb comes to -0.072 mag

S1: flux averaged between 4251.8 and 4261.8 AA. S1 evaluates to 14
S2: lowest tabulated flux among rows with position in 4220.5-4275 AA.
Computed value 12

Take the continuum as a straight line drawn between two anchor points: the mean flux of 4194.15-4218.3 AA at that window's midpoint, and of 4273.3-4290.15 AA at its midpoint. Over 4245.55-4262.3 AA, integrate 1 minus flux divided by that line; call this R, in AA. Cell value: 0.9 AA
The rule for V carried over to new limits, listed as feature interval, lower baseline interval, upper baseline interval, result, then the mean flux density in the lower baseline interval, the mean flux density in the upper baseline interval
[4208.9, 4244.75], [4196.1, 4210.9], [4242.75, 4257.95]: 0.13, 16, 14.9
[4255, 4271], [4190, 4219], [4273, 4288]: 0.03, 16.2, 14.8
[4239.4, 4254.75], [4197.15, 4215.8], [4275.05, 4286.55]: 1.18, 16.7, 15.1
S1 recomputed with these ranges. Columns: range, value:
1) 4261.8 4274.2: 15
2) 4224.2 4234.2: 15.2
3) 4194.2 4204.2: 14.5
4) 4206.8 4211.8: 20.9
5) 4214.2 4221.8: 14.9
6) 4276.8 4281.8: 14.9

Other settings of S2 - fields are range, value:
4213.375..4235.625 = 12.6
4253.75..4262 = 12.5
